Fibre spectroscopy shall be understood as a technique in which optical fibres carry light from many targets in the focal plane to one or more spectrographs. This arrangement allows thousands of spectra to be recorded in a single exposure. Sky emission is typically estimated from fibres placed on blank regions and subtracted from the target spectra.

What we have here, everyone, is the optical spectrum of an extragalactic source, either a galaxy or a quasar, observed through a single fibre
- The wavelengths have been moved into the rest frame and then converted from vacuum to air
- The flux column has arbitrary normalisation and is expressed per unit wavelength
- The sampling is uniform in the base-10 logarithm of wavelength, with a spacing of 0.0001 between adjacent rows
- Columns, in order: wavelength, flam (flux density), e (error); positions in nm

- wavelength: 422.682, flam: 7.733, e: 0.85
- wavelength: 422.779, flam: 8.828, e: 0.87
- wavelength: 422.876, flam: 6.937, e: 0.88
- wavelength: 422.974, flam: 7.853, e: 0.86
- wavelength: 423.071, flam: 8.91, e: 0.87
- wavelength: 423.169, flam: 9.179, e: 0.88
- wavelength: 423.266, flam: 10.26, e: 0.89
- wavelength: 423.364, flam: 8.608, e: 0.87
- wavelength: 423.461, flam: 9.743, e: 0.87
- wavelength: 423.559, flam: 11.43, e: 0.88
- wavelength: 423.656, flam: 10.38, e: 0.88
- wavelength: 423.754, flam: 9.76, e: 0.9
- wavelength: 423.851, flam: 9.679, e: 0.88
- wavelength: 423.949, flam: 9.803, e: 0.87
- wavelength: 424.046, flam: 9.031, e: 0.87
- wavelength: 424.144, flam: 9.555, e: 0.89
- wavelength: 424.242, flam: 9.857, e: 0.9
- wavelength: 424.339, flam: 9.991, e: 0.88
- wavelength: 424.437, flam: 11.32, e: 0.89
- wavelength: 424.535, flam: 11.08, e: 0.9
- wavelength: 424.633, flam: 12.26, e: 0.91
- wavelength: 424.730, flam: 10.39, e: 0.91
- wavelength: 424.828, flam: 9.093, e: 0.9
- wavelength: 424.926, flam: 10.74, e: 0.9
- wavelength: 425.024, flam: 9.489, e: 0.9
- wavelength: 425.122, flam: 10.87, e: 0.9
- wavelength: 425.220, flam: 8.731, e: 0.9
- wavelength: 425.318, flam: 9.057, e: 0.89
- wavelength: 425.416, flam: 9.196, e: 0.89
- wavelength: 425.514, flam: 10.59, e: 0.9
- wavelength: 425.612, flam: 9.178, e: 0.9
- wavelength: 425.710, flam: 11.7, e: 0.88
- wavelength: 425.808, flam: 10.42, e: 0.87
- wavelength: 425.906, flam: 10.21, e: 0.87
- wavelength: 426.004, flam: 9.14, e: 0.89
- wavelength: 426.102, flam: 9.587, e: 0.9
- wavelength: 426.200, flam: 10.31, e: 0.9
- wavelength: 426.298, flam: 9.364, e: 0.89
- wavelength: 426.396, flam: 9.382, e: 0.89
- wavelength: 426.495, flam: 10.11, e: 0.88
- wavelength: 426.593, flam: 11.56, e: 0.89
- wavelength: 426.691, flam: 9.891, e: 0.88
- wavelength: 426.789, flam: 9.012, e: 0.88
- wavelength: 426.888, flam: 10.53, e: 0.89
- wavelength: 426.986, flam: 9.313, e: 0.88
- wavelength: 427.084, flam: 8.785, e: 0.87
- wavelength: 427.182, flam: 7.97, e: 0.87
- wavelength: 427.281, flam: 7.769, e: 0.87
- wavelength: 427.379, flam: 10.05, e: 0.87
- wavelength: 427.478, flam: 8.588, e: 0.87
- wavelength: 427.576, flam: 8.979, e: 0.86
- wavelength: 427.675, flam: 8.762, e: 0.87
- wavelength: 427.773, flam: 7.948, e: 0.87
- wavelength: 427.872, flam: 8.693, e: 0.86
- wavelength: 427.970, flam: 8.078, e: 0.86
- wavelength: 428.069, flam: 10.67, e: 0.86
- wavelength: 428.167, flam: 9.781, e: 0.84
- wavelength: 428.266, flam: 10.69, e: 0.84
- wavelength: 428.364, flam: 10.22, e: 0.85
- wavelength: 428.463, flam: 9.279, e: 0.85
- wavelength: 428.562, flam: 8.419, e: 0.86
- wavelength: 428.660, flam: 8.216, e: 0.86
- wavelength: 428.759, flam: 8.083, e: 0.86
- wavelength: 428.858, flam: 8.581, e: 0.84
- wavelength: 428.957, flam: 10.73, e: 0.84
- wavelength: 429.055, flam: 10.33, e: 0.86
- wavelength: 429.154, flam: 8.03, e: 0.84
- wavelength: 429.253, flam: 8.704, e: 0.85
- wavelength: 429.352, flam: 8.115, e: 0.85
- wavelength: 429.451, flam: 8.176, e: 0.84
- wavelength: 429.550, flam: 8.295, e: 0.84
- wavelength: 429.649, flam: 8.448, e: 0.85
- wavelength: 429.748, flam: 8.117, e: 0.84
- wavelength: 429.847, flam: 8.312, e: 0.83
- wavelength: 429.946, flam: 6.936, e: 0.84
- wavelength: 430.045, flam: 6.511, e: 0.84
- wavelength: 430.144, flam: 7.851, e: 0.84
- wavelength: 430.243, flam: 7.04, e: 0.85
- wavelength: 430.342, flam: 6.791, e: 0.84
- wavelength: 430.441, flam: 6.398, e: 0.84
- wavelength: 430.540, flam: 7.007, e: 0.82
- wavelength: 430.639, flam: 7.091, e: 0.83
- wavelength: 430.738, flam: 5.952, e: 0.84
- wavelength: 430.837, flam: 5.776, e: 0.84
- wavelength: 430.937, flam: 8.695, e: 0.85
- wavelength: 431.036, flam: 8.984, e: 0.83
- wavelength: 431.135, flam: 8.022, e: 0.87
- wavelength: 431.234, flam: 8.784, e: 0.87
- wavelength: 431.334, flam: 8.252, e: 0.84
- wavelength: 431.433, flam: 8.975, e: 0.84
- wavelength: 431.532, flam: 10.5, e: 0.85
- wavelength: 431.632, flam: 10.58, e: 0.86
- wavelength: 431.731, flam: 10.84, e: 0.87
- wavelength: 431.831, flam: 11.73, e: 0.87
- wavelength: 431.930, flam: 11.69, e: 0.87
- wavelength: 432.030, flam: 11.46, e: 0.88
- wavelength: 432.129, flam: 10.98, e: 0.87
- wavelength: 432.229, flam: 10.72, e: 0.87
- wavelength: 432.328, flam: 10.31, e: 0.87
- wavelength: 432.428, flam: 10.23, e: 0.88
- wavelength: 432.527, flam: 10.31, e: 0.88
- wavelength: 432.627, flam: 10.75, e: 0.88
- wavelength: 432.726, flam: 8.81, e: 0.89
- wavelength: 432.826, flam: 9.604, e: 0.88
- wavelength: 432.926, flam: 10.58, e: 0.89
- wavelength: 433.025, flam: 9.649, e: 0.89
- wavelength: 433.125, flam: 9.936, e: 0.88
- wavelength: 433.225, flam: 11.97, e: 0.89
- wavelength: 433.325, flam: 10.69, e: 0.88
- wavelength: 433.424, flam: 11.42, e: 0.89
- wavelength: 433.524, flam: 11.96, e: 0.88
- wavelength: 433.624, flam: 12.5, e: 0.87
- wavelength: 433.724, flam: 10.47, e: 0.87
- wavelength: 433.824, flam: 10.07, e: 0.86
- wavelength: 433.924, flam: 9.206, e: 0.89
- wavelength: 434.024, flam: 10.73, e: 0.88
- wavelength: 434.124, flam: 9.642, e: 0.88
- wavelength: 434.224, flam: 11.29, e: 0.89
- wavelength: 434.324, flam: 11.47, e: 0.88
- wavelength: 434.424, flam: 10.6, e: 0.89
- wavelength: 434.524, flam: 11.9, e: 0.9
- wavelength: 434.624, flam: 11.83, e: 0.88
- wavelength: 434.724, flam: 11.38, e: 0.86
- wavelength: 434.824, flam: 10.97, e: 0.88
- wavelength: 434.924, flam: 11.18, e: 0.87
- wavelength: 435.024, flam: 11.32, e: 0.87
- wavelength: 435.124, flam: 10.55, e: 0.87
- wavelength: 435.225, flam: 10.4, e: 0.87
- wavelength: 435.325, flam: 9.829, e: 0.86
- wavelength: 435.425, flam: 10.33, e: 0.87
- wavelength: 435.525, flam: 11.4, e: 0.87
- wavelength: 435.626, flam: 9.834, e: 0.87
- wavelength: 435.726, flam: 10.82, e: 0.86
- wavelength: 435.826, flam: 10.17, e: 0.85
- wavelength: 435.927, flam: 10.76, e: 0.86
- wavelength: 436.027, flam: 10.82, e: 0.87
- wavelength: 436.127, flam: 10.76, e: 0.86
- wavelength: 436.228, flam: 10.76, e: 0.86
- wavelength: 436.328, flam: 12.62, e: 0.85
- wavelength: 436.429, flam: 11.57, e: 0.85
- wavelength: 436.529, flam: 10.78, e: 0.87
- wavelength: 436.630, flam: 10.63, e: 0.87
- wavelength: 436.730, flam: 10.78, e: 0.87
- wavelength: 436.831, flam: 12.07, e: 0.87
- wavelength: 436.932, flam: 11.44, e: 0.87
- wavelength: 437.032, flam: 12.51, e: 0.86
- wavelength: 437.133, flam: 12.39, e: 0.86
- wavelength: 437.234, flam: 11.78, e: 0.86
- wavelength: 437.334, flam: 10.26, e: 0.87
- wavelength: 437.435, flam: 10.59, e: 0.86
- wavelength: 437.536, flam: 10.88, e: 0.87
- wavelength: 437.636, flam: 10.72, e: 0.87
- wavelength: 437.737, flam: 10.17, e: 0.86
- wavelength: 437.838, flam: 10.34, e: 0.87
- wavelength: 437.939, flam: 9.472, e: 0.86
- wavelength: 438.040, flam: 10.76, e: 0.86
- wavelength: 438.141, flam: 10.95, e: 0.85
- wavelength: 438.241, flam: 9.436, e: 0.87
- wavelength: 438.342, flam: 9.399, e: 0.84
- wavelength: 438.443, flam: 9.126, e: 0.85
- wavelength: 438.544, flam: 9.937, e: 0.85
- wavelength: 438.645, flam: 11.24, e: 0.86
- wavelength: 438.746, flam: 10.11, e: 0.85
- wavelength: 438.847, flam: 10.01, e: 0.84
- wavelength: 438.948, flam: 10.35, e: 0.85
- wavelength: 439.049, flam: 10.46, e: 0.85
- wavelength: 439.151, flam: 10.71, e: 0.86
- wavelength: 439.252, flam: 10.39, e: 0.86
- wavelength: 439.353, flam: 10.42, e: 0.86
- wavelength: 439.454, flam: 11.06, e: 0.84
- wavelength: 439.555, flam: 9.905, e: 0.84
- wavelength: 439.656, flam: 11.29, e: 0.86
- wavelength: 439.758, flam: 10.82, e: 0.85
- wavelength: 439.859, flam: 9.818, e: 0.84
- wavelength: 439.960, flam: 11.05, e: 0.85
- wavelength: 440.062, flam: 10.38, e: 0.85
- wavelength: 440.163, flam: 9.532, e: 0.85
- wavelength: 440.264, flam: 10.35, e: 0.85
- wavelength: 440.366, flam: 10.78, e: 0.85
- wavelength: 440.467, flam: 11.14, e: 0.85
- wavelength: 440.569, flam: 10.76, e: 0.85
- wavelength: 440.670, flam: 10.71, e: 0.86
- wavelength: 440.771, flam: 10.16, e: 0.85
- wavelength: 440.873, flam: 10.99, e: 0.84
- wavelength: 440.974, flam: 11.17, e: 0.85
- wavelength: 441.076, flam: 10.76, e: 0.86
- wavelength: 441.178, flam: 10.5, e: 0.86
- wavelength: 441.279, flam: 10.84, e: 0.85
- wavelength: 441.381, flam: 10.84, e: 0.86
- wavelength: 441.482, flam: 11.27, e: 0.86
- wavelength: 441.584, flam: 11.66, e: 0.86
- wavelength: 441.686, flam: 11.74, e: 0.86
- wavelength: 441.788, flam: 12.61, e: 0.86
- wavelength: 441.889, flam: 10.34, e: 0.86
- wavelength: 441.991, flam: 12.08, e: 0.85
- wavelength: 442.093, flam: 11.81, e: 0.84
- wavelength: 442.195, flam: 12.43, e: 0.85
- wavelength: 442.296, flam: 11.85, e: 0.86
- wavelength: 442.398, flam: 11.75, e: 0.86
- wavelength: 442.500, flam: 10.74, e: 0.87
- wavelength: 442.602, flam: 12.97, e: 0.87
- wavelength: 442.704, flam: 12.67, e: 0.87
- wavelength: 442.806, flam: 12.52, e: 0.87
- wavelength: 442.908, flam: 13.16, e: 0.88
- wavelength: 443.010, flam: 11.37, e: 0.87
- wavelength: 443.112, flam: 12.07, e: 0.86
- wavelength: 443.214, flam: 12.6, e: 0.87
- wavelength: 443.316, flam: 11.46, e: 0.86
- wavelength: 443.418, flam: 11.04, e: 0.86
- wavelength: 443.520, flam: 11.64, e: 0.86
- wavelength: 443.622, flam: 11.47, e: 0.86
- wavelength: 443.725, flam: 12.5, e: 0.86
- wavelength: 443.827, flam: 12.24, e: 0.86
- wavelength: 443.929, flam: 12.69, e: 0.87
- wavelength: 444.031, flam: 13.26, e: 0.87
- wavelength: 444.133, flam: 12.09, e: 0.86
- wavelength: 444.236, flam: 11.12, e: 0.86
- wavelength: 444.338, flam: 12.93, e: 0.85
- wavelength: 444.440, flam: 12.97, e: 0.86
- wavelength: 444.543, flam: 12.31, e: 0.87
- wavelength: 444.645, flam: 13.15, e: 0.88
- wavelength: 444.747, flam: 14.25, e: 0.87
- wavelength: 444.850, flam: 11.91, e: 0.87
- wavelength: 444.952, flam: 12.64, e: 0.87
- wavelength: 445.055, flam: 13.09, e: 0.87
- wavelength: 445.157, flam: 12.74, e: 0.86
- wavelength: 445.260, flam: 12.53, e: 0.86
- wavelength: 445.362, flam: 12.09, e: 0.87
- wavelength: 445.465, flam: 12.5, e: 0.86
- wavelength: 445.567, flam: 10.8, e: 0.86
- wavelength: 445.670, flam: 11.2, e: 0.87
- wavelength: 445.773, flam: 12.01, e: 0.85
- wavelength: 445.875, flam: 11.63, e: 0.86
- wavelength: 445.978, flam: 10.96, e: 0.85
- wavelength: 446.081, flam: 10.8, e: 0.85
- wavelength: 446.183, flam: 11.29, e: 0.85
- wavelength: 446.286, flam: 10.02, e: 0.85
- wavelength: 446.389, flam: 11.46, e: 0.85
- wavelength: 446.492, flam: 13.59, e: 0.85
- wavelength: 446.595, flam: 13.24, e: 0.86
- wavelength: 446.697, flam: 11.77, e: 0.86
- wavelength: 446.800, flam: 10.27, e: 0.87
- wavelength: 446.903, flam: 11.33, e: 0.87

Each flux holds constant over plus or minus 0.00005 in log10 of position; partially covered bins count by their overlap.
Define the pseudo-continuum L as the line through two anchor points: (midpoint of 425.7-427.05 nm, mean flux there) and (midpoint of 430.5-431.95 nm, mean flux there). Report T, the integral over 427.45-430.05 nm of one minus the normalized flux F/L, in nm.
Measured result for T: 0.18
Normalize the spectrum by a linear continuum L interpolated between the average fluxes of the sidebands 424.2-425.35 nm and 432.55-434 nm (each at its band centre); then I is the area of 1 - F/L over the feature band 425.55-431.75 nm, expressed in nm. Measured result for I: 0.92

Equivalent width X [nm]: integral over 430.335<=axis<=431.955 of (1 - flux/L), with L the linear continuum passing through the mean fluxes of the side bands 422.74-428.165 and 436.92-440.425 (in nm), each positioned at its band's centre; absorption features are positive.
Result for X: 0.23 nm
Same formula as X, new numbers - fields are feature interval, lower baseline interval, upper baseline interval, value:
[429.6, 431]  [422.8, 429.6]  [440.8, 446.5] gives 0.394 nm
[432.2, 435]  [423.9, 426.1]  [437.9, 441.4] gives -0.119 nm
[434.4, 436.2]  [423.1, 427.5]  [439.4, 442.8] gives -0.028 nm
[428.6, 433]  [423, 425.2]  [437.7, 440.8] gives 0.562 nm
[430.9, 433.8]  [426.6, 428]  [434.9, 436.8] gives -0.075 nm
